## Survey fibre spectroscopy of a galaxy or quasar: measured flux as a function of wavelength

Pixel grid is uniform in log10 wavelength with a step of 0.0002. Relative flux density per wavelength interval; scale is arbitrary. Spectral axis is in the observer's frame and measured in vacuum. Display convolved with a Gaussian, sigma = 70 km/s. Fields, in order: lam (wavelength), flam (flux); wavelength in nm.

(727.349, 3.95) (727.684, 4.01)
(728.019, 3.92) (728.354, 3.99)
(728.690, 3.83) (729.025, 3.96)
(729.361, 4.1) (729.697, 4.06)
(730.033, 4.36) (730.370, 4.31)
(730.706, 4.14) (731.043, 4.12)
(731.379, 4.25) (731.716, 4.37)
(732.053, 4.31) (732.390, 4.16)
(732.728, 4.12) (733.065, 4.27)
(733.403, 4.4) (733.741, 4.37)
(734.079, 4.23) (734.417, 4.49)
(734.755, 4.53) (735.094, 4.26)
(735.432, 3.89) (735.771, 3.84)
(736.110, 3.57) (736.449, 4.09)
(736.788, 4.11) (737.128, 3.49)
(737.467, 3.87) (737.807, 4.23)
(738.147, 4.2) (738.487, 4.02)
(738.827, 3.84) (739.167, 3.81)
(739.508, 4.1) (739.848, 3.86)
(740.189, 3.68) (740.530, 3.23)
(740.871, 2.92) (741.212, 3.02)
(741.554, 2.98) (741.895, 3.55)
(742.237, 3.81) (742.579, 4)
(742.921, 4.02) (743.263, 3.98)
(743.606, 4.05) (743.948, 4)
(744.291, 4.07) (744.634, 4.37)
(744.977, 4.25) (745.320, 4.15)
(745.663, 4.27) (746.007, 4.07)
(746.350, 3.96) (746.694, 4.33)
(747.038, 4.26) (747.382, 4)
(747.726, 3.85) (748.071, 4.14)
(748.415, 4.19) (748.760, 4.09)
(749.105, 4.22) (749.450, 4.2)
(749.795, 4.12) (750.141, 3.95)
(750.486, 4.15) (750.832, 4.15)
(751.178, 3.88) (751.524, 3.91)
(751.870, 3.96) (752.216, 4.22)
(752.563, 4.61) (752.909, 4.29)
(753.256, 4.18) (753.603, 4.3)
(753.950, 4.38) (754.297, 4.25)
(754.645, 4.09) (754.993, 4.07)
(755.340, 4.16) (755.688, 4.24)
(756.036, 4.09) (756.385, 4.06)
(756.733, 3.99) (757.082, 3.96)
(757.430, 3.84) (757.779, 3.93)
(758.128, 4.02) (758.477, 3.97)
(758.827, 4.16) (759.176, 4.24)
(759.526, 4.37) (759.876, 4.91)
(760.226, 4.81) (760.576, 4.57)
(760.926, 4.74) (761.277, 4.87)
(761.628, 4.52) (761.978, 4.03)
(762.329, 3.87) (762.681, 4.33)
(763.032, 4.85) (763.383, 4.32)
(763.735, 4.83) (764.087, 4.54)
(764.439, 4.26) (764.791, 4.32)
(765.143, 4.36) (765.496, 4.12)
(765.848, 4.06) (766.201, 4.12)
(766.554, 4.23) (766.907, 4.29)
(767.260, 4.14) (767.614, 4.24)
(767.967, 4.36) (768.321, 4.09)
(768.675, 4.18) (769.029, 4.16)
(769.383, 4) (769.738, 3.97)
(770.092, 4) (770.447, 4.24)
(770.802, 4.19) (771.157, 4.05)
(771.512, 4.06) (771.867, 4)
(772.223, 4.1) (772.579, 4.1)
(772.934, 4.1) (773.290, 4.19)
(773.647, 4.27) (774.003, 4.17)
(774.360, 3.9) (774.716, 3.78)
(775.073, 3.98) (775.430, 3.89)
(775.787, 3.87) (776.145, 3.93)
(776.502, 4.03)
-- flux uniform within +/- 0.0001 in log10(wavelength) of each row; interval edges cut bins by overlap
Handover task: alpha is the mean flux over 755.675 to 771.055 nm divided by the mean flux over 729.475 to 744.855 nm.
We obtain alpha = 1.07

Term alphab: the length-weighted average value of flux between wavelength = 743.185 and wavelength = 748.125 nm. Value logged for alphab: 4.12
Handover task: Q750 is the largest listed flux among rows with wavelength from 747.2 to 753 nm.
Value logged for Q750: 4.61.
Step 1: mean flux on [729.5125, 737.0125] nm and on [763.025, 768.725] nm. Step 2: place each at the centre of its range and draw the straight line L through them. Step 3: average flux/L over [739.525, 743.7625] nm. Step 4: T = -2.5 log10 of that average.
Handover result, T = 0.17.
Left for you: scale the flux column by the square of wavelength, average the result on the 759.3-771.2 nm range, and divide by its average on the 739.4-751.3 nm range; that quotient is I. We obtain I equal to 1.16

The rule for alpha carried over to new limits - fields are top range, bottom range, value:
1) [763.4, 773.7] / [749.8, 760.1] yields 1.01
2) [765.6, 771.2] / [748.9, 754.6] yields 0.99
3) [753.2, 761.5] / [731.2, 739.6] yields 1.04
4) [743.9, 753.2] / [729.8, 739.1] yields 1.00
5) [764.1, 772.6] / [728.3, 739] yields 1.01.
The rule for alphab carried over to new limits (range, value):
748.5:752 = 4.07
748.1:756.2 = 4.16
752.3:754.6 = 4.32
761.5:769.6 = 4.27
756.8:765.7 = 4.34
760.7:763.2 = 4.46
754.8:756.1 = 4.14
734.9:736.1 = 3.95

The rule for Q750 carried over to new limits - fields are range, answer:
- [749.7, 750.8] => 4.15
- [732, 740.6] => 4.53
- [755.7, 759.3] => 4.24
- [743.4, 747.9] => 4.37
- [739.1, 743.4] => 4.1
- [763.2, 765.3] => 4.83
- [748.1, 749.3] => 4.22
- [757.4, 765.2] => 4.91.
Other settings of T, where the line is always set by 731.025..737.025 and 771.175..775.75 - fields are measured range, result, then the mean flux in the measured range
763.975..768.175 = -0.05 mag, 4.25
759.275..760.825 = -0.14 mag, 4.65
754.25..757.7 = 0.01 mag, 4.06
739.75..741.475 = 0.25 mag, 3.3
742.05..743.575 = 0.05 mag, 3.96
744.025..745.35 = -0.01 mag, 4.2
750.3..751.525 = 0.02 mag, 4.04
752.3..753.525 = -0.06 mag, 4.34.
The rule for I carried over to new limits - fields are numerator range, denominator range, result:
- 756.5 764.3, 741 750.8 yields 1.13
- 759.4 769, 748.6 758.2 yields 1.09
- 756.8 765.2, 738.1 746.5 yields 1.19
